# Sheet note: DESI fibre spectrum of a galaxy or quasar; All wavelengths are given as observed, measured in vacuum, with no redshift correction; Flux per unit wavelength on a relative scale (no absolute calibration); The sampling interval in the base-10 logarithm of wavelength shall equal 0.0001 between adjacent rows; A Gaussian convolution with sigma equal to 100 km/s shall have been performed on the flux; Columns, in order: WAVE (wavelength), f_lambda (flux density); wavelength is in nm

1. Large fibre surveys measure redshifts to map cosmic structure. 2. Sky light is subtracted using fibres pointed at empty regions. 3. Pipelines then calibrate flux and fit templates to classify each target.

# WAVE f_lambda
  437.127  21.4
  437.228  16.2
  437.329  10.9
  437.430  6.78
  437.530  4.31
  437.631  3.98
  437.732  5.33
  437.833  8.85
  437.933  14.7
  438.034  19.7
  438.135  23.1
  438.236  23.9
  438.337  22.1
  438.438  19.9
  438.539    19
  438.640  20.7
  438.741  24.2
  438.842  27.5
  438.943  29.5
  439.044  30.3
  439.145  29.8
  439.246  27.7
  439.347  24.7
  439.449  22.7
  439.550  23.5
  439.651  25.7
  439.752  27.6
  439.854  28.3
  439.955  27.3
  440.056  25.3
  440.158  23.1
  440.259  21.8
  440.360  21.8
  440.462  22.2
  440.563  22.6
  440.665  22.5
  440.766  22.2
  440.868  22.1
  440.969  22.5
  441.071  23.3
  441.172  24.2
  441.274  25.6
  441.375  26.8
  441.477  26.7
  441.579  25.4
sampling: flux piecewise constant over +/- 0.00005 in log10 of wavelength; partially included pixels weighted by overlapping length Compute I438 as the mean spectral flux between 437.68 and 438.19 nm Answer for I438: 14.4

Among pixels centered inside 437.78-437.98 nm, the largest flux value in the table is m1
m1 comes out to 14.7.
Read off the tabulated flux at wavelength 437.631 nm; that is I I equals 3.98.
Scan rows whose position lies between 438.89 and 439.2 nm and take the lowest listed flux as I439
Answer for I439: 29.5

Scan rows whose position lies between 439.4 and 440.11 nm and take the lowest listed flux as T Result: 22.7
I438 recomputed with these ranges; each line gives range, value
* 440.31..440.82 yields 22.2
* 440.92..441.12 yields 22.8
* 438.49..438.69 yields 19.9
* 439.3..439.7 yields 24.1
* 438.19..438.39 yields 22.9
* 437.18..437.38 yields 13.5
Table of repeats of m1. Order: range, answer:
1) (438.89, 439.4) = 30.3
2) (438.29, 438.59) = 22.1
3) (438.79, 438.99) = 29.5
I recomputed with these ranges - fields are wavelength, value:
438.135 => 23.1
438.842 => 27.5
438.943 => 29.5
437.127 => 21.4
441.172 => 24.2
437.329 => 10.9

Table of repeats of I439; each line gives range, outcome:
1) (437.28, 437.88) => 3.98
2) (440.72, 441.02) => 22.1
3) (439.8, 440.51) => 21.8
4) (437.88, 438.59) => 14.7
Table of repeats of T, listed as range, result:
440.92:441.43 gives 22.5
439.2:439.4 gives 24.7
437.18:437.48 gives 6.78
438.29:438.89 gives 19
